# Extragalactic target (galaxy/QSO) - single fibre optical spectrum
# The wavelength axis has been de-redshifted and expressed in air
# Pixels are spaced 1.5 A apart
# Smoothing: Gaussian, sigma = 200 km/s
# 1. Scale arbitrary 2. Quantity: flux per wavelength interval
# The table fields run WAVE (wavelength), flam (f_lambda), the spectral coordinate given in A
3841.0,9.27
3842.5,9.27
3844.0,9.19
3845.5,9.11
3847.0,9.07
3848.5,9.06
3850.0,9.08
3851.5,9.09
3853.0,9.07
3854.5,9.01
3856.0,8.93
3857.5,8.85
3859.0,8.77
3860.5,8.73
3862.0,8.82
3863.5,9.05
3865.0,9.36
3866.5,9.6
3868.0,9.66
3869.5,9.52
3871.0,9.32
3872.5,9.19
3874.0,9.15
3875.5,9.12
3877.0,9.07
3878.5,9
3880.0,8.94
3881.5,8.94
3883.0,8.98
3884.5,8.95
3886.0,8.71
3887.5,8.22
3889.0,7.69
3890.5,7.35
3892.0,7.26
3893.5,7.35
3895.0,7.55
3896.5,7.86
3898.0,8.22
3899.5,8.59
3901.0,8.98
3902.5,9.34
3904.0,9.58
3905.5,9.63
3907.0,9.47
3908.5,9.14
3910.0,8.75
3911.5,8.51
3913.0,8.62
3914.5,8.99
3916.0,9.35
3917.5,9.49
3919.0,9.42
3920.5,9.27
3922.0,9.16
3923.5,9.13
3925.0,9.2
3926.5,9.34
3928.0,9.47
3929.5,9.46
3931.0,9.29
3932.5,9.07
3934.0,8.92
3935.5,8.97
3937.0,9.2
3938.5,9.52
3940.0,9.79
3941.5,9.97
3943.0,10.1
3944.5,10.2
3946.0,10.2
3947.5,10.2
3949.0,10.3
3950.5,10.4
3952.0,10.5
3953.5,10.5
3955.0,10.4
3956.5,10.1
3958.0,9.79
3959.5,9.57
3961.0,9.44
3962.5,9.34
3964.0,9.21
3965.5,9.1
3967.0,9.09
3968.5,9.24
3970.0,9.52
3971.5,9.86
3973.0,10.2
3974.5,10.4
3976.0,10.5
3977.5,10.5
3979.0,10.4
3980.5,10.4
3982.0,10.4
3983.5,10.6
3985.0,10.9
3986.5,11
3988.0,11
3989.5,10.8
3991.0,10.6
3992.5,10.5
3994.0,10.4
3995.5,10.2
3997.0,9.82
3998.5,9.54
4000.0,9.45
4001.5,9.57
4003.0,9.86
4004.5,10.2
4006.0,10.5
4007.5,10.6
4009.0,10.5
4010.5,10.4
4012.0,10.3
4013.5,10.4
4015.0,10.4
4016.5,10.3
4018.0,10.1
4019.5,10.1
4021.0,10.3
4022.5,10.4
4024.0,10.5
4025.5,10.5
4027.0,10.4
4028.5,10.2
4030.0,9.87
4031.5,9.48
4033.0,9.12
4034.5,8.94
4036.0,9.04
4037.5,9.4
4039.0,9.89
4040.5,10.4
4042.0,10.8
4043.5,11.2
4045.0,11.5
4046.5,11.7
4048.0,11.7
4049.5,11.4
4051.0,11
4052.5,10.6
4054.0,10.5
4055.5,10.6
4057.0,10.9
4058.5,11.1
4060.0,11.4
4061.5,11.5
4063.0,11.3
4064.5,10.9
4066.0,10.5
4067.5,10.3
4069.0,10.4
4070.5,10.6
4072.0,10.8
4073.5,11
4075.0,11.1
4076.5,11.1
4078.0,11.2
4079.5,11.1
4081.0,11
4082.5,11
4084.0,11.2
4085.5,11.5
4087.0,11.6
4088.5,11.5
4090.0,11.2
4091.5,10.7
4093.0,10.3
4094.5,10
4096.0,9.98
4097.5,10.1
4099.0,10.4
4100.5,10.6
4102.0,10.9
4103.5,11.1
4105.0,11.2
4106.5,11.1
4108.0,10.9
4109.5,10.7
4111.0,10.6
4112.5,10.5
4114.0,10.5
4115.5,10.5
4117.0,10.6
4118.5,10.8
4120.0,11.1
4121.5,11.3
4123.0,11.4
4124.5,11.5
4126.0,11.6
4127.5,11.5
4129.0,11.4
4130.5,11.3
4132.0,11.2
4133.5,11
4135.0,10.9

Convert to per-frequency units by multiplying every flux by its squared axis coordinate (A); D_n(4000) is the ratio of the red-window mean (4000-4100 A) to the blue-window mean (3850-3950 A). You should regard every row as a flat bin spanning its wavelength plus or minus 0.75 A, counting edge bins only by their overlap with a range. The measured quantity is 1.26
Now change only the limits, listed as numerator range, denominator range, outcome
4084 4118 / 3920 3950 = 1.22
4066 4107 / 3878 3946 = 1.32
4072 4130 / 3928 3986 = 1.19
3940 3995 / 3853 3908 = 1.21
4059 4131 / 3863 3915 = 1.38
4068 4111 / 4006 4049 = 1.09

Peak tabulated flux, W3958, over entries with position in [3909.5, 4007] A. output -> 11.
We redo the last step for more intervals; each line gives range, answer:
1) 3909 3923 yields 9.49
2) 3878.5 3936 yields 9.63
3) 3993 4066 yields 11.7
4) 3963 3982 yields 10.5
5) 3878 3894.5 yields 9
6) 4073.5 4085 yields 11.2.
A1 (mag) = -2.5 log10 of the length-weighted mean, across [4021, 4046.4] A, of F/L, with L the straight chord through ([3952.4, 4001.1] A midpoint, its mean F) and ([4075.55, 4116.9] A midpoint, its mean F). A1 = 0.03 mag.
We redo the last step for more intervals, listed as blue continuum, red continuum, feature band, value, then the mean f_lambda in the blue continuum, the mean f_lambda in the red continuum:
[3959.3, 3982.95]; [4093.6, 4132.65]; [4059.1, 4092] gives -0.045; 9.84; 10.9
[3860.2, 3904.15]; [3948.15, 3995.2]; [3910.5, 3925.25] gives 0.023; 8.73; 10.2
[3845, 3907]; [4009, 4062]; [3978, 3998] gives -0.058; 8.83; 10.5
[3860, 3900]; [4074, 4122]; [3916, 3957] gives -0.050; 8.67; 10.9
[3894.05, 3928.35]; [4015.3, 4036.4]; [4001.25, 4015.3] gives -0.051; 8.99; 9.97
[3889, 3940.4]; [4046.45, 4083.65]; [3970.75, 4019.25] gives -0.035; 8.89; 11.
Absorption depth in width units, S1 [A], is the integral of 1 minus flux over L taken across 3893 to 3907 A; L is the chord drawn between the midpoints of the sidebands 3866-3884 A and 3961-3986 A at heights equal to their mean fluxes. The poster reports 1.13 A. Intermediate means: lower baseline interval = 9.2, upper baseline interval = 9.97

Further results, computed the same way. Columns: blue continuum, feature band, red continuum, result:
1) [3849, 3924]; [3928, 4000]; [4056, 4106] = -2.2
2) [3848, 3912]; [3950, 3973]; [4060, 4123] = -0.3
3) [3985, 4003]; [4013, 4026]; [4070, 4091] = 0.2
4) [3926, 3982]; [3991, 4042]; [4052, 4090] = 1.8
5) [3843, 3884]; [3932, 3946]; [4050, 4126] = 0.2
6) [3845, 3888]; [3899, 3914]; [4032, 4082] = 0.5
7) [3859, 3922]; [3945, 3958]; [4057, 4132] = -1.1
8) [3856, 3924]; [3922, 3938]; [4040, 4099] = 0.2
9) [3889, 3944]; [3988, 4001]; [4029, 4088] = -0.3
